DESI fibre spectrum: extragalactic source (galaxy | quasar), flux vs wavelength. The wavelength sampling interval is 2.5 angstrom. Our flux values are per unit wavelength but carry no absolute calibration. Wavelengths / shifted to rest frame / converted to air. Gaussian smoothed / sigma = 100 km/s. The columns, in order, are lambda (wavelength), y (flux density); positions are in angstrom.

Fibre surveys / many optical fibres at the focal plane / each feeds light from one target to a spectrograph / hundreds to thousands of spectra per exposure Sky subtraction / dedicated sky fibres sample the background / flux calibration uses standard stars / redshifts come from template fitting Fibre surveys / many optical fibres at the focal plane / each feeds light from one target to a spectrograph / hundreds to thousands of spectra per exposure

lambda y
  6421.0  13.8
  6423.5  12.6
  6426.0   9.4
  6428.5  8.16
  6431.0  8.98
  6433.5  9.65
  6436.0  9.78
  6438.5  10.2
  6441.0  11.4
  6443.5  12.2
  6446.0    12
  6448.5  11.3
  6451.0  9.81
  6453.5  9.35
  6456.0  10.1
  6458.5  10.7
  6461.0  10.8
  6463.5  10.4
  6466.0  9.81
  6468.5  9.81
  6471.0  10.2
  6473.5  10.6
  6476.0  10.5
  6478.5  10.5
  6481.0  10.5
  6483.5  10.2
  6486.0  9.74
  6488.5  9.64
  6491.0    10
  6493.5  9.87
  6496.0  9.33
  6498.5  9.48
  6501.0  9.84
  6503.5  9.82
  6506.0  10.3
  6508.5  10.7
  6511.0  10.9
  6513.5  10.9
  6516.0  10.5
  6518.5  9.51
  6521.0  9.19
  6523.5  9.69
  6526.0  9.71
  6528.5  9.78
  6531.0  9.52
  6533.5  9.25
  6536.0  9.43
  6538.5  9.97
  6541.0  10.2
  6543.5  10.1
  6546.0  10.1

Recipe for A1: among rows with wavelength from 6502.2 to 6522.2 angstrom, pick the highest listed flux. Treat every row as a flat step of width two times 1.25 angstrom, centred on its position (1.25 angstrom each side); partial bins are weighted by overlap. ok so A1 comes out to 10.9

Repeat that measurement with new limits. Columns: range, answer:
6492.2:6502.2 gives 9.87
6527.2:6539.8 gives 9.97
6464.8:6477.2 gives 10.6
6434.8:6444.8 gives 12.2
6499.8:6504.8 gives 9.84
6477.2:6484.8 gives 10.5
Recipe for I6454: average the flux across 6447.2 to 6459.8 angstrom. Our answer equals 10.3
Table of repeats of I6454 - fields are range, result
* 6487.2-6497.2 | 9.71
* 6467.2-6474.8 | 10.2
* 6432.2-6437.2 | 9.71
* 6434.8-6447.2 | 11.1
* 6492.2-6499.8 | 9.56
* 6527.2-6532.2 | 9.65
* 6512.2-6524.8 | 9.96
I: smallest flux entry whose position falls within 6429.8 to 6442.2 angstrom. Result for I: 8.98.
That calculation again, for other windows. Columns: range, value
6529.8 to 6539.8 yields 9.25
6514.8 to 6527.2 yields 9.19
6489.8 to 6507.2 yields 9.33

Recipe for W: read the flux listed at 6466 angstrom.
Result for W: 9.81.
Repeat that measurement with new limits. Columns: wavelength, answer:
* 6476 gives 10.5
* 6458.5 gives 10.7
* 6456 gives 10.1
